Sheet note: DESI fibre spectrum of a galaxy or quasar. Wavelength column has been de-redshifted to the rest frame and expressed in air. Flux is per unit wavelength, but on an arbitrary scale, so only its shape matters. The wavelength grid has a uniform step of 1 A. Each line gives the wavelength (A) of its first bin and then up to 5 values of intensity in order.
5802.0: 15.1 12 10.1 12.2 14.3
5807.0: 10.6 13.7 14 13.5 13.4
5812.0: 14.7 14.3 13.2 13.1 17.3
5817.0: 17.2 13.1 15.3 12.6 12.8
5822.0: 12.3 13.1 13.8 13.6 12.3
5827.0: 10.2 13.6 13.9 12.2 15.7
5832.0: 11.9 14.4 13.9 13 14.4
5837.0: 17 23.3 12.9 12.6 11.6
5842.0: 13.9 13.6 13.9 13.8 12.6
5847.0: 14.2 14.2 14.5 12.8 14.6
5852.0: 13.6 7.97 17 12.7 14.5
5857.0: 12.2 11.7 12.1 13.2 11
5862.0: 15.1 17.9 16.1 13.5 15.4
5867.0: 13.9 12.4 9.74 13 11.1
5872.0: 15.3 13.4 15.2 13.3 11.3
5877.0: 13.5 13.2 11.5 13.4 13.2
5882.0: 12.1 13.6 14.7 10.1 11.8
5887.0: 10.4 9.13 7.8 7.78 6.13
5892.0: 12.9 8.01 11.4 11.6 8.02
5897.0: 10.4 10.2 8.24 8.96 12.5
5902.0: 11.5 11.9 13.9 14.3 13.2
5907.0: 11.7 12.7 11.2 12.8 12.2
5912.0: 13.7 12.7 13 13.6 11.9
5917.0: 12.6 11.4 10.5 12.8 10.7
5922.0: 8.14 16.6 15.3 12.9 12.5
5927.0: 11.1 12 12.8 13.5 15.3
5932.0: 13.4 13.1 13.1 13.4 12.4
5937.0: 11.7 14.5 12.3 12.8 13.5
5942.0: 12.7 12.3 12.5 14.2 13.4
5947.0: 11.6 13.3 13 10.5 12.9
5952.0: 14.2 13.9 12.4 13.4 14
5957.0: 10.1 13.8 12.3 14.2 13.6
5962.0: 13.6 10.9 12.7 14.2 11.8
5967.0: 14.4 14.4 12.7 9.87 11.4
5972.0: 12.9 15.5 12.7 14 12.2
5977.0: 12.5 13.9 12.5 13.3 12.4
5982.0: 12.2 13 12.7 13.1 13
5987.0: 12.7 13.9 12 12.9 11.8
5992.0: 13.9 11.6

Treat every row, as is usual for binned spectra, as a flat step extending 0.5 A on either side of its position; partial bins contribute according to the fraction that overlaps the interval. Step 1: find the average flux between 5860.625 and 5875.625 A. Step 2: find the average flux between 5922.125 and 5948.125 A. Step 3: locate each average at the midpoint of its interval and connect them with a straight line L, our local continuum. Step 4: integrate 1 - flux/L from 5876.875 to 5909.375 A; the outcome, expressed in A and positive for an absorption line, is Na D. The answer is 5.5 A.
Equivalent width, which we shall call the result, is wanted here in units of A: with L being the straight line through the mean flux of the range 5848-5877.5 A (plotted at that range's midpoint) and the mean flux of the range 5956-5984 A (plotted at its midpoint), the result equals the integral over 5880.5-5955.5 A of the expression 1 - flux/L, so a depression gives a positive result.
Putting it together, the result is 5.8 A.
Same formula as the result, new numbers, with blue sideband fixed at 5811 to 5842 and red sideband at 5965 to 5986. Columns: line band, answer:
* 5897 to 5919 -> 2.2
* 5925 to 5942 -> 0.3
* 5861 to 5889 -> 1.4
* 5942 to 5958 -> 0.3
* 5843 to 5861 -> 0.7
